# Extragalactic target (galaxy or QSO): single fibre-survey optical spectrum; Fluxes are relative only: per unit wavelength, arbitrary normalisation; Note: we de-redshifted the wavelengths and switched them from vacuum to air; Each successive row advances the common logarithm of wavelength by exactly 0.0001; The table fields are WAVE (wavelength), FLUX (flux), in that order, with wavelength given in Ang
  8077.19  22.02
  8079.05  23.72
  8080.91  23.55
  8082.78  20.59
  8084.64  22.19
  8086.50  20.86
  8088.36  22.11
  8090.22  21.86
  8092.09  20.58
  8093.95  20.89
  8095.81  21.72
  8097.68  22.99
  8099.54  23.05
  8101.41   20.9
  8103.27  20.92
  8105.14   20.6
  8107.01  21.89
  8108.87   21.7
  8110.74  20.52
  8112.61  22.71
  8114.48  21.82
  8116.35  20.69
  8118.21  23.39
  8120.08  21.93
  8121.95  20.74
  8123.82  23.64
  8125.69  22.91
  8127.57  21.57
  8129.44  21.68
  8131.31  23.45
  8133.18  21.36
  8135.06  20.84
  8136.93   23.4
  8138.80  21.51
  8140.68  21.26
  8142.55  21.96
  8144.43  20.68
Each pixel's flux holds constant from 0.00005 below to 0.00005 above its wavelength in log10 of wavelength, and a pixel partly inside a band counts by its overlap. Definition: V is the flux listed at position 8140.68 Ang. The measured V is 21.26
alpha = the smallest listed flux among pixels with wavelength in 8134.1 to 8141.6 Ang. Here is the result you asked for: 20.84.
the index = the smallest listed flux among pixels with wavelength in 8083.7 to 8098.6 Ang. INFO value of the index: 20.58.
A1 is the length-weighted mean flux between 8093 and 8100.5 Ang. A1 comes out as 22.2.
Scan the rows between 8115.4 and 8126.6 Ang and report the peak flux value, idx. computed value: 23.64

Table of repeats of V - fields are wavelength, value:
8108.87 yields 21.7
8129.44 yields 21.68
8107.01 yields 21.89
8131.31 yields 23.45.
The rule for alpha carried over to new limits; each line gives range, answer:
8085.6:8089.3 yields 20.86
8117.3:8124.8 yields 20.74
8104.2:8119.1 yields 20.52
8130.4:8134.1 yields 21.36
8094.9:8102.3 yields 20.9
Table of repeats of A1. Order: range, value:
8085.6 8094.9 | 21.3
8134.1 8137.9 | 22.1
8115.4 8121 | 22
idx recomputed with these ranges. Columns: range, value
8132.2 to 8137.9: 23.4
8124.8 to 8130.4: 22.91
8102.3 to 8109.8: 21.89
